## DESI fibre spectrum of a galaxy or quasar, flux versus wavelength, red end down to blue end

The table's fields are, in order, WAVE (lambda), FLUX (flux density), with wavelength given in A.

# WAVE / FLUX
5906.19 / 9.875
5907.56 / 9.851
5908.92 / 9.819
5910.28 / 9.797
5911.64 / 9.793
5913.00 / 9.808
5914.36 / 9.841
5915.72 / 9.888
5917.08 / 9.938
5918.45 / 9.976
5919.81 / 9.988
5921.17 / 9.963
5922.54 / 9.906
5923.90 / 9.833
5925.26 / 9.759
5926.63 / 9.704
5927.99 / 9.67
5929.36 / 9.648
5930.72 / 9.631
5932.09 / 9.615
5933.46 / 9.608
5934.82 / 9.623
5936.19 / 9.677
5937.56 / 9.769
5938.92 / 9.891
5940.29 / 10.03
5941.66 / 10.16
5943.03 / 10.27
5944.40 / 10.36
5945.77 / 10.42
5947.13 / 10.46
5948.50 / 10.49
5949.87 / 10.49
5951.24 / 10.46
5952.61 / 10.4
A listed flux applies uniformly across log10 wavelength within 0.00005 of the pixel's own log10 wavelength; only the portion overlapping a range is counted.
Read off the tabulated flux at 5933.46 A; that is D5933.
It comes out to 9.608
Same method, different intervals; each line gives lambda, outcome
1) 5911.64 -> 9.793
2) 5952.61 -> 10.4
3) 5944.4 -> 10.36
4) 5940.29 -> 10.03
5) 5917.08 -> 9.938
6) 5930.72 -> 9.631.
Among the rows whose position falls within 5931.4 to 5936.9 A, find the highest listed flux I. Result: 9.677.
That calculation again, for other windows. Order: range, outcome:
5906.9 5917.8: 9.938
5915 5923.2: 9.988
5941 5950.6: 10.49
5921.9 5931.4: 9.906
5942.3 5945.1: 10.36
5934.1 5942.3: 10.16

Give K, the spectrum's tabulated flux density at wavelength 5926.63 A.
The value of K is 9.704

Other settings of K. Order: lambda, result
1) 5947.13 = 10.46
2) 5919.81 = 9.988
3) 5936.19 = 9.677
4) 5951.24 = 10.46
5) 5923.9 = 9.833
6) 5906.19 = 9.875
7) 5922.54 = 9.906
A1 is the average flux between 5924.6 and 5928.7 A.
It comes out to 9.7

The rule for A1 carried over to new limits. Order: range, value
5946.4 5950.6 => 10.5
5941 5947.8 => 10.3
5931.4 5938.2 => 9.65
